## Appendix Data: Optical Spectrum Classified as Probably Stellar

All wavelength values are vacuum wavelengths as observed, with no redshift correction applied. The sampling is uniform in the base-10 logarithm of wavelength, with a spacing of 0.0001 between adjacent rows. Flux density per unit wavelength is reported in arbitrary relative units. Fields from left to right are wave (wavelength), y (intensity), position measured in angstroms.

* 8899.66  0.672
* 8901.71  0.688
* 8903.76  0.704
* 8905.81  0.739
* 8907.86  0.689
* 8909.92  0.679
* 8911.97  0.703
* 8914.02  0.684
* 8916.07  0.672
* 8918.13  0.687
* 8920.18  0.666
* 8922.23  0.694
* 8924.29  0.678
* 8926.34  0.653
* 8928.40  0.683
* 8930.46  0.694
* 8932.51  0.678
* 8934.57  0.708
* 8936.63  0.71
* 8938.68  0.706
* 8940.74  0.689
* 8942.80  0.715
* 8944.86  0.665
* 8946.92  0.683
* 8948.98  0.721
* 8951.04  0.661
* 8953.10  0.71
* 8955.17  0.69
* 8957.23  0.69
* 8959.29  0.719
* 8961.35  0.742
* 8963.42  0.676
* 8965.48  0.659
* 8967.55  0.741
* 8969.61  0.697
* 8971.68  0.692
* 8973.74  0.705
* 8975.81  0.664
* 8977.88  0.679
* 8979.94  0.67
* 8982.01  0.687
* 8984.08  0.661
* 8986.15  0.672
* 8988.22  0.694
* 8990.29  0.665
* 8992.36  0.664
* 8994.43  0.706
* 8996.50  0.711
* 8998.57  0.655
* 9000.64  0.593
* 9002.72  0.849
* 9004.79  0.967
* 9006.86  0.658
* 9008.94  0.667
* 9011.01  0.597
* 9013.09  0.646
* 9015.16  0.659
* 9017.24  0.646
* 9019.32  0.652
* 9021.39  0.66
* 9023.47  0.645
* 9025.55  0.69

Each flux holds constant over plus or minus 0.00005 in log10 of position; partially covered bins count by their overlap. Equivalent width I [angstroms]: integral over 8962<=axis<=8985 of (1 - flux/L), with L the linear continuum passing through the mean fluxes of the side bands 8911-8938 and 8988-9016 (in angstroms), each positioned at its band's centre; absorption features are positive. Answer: 0.2 angstroms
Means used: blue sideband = 0.686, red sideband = 0.695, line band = 0.686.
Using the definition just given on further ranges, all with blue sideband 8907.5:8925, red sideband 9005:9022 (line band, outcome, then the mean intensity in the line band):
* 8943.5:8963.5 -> -0.63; 0.697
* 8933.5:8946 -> -0.37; 0.699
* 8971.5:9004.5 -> -1.14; 0.692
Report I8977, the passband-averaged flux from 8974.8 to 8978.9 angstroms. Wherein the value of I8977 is 0.671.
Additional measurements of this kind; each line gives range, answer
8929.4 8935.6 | 0.693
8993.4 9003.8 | 0.704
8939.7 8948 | 0.688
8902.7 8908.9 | 0.71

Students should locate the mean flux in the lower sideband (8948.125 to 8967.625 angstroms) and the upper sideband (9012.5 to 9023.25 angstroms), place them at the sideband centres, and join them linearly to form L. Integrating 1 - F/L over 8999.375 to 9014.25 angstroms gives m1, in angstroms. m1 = -1.1 angstroms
